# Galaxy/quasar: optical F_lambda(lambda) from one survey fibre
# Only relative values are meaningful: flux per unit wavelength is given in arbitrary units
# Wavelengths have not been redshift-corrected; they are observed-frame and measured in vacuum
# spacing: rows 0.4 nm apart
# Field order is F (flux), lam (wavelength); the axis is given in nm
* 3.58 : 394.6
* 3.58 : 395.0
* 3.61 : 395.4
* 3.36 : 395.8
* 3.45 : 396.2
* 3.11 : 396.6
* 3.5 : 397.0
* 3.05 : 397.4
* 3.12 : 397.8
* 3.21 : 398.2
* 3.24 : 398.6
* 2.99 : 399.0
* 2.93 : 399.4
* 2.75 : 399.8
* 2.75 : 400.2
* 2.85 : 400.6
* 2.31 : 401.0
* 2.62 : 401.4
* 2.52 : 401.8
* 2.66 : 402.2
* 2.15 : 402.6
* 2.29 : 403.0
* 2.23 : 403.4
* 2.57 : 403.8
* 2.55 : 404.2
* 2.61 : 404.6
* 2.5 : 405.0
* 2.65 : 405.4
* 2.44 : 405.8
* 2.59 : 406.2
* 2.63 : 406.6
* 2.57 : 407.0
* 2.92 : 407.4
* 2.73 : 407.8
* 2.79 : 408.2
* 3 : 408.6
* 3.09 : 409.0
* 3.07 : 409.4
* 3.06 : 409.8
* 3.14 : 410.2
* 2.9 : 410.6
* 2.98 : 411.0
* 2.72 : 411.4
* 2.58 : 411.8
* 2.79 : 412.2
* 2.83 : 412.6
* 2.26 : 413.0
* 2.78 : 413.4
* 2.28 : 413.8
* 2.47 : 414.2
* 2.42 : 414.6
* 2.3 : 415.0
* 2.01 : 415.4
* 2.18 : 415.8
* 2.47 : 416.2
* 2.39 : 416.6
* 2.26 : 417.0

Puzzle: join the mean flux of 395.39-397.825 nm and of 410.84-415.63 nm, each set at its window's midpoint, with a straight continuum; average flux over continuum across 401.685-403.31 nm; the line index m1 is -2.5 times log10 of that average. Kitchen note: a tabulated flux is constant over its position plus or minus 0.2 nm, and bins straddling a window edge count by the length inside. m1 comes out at 0.26 mag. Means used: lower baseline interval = 3.31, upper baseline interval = 2.53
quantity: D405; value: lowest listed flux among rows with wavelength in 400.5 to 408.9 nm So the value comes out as 2.15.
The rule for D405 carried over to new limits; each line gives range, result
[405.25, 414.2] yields 2.26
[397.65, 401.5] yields 2.31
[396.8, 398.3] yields 3.05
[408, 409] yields 2.79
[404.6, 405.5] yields 2.5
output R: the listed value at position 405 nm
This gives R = 2.5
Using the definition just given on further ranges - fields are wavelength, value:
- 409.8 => 3.06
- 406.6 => 2.63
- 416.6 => 2.39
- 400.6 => 2.85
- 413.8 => 2.28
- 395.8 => 3.36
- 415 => 2.3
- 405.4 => 2.65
